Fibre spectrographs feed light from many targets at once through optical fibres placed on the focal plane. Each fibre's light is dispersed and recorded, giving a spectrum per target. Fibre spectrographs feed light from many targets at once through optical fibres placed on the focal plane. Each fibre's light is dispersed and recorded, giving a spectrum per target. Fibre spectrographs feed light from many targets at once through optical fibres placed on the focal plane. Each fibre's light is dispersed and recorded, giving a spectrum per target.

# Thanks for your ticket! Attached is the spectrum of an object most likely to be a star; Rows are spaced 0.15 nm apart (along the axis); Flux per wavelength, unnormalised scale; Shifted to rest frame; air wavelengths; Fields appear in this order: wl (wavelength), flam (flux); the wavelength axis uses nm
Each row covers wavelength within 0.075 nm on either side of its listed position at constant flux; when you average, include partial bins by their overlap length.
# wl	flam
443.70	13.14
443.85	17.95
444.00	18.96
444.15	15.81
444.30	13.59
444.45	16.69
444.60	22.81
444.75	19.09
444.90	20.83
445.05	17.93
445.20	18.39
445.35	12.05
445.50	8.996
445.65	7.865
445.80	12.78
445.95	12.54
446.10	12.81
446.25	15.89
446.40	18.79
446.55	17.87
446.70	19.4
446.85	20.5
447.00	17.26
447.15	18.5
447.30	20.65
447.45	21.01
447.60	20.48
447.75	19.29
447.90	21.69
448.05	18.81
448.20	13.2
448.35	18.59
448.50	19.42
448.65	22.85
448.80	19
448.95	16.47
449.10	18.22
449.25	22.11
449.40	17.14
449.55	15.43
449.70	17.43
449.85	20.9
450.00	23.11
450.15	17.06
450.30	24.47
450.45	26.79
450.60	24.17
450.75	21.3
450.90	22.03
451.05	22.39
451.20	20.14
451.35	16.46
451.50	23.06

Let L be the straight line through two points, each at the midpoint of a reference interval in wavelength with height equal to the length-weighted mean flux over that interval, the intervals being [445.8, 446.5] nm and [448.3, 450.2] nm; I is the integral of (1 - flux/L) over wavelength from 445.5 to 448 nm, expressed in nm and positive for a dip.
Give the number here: -0.20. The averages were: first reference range 14.9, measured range 17.1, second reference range 19.1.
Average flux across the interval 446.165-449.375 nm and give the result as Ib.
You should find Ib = 19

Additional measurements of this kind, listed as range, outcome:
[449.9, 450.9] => 22.7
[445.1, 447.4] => 15.7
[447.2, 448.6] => 19.3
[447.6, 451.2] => 20.1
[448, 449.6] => 18.3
